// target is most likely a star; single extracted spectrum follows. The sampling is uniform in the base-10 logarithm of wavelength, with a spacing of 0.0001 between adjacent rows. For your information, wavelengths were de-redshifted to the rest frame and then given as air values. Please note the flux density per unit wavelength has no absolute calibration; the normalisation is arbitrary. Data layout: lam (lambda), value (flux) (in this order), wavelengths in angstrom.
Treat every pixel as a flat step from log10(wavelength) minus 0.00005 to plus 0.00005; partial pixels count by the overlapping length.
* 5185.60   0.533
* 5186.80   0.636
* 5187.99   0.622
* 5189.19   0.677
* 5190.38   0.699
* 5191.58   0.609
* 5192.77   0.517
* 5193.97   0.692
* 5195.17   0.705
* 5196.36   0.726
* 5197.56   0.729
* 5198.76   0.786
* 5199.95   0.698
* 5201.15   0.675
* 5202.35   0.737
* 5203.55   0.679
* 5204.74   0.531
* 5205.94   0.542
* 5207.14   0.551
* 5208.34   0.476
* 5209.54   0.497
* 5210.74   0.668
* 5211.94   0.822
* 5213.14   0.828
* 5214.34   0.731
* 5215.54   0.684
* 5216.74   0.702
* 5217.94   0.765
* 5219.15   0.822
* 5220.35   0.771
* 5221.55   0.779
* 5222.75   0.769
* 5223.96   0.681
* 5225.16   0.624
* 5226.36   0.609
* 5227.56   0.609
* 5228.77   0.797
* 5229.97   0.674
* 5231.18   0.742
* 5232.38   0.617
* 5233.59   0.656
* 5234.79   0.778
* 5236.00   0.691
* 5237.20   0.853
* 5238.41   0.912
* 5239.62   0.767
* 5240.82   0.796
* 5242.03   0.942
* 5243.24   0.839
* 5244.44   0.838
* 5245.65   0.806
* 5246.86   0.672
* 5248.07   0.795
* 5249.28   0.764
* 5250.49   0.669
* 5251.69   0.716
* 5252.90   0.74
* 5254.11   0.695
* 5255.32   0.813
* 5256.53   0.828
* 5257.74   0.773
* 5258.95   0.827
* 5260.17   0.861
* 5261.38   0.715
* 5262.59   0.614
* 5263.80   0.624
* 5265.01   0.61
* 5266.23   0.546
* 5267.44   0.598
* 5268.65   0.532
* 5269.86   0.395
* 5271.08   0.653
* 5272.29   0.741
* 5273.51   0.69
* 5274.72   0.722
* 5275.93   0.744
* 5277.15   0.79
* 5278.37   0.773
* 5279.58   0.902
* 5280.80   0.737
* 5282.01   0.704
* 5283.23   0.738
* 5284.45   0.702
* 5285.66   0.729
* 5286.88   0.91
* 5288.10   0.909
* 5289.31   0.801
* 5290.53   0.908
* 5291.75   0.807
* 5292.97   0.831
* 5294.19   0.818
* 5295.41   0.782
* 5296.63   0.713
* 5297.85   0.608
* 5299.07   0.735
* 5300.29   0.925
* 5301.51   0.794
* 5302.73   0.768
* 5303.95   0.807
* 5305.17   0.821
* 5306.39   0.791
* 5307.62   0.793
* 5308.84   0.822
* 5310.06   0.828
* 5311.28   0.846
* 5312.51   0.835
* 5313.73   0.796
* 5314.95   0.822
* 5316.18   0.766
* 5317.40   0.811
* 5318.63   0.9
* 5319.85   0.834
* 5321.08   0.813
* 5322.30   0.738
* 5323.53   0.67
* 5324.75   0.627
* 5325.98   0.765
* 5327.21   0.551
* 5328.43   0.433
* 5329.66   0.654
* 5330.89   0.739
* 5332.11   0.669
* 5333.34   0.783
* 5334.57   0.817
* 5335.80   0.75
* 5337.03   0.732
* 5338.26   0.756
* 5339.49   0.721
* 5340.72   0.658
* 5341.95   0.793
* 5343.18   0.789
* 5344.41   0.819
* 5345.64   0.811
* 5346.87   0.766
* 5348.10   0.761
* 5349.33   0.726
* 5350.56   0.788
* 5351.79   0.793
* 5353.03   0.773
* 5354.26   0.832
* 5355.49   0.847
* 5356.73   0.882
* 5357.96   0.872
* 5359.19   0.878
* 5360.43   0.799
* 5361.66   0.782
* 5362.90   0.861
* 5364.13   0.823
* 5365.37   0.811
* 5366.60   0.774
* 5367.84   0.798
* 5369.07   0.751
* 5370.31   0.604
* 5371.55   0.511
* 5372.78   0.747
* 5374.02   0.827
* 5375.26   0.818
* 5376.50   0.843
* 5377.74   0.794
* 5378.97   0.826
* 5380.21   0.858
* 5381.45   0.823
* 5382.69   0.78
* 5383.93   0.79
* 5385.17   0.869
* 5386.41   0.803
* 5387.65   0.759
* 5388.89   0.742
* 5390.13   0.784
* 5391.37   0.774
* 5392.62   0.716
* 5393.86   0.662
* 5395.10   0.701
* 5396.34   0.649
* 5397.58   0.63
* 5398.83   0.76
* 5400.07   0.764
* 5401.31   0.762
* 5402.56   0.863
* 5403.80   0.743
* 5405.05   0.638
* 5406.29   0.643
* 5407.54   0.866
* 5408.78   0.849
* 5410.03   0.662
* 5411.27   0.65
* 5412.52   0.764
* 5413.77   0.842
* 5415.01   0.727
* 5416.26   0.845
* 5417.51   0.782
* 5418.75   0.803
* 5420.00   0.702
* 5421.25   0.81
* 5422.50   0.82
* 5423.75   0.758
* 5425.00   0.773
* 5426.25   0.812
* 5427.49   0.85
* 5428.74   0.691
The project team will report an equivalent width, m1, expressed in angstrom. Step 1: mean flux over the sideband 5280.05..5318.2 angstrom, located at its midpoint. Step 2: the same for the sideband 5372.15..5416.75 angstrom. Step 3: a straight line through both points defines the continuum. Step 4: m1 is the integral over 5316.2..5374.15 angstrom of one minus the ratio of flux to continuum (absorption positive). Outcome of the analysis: 1.7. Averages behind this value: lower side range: 0.796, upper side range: 0.766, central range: 0.758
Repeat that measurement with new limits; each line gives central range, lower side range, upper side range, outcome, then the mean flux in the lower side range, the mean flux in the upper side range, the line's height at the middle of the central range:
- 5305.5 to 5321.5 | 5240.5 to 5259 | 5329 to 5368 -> -0.78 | 0.781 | 0.782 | 0.782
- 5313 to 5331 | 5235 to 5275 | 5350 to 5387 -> 0.97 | 0.729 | 0.799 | 0.77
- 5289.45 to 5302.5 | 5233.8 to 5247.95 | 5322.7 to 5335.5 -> -1.24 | 0.804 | 0.674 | 0.723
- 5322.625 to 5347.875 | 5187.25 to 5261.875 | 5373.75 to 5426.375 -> 1.15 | 0.719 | 0.769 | 0.75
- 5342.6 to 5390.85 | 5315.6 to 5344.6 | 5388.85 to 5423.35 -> -3.46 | 0.731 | 0.748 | 0.74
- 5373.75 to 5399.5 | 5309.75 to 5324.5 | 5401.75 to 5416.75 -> -0.11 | 0.8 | 0.757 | 0.767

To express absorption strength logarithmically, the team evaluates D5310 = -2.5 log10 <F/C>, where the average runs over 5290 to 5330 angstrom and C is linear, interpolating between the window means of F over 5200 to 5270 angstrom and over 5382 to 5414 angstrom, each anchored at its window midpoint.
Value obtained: -0.06 mag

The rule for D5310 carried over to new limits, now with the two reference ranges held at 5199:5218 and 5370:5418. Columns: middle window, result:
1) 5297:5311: -0.12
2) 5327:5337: 0.06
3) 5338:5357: -0.07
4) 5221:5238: -0.06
